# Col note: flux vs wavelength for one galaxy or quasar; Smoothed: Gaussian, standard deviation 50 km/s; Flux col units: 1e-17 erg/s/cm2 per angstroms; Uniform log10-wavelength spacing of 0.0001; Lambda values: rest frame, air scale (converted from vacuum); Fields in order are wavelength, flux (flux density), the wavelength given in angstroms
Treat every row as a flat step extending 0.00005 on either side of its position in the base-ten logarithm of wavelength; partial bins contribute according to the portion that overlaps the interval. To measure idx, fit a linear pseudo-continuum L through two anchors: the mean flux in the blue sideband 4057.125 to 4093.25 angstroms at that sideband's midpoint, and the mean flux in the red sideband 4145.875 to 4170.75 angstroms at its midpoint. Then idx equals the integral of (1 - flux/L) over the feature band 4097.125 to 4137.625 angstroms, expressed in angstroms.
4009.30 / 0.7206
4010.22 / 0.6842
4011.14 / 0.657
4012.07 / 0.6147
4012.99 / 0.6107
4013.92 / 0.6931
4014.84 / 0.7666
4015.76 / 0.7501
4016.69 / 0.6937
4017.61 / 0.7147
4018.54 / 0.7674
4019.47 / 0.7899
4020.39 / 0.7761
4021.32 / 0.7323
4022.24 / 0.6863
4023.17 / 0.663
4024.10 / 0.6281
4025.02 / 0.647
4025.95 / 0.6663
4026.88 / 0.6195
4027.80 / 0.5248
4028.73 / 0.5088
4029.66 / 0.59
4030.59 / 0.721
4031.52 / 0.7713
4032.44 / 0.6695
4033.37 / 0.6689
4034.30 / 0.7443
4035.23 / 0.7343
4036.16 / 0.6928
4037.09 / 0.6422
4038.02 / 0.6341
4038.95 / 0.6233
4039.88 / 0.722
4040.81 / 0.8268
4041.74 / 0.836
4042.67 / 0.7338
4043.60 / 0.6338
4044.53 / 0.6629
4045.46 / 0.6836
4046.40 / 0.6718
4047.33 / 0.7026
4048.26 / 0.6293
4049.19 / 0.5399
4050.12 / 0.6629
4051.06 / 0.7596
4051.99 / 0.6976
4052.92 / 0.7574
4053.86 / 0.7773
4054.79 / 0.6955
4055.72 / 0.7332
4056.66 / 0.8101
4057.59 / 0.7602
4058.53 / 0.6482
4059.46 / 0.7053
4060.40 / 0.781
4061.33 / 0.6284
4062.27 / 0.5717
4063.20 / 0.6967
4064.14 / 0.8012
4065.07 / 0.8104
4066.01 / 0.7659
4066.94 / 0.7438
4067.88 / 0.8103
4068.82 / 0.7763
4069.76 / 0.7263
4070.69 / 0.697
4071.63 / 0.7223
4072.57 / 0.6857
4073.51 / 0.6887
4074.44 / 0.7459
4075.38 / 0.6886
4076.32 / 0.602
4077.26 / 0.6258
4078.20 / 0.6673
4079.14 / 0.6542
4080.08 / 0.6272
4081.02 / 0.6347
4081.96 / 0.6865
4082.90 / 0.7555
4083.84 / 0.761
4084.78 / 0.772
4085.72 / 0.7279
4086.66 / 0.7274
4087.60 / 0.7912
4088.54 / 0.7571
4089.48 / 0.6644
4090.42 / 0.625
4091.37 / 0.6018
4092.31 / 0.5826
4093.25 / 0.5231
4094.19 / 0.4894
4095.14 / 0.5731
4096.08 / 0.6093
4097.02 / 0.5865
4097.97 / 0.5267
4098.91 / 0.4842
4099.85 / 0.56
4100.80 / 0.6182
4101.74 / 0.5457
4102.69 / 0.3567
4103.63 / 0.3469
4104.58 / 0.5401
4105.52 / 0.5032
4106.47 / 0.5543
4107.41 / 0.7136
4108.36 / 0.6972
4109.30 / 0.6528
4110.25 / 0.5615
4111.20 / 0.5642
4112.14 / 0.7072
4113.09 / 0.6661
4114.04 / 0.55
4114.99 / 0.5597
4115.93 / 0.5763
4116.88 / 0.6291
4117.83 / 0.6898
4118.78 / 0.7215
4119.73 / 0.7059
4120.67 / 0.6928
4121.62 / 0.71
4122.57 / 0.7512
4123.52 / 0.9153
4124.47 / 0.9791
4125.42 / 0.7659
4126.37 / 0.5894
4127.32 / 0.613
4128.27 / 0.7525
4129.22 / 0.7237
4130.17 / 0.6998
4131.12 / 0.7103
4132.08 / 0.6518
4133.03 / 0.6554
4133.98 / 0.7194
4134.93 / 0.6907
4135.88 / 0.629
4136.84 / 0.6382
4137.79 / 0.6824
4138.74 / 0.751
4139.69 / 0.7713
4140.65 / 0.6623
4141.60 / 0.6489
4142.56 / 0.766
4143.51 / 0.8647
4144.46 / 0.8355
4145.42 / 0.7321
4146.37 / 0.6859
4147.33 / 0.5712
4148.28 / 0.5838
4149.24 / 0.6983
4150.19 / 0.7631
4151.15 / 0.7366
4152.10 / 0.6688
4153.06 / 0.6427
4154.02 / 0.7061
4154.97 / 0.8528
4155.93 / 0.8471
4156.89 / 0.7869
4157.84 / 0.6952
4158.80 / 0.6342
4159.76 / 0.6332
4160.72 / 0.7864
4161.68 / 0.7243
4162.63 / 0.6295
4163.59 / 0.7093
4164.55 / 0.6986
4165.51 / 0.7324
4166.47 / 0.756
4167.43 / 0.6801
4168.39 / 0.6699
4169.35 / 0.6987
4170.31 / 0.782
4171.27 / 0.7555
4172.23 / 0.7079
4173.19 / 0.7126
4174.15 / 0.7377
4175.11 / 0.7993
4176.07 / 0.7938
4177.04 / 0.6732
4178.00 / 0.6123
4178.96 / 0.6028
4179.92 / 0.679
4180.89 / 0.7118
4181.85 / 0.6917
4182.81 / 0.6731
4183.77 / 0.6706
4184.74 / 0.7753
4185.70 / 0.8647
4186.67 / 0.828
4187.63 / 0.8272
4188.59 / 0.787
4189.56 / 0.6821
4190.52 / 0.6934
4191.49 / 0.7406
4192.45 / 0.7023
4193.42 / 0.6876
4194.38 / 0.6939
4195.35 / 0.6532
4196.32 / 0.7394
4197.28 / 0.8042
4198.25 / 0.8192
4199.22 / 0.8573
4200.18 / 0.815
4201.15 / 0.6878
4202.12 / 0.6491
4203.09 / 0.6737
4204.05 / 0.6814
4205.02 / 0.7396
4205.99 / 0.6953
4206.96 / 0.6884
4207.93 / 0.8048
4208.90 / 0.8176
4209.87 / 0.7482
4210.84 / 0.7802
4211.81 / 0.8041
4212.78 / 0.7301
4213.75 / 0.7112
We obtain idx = 3.6 angstroms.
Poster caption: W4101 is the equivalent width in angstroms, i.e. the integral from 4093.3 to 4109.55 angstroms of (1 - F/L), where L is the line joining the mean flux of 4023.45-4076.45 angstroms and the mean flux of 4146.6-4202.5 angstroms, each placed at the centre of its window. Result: 3.6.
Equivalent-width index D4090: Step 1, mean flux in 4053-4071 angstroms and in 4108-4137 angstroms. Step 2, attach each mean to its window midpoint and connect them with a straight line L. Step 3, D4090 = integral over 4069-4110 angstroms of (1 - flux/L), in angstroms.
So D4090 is 4.7 angstroms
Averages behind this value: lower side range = 0.734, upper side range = 0.683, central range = 0.631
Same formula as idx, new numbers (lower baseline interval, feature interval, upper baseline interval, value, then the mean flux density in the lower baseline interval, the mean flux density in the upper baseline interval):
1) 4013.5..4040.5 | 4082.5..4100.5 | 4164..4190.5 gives 1.67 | 0.685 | 0.725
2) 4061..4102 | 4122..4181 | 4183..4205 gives -0.19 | 0.667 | 0.741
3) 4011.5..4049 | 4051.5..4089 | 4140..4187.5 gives -1.23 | 0.685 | 0.719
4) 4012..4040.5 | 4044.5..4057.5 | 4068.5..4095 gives -0.43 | 0.681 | 0.677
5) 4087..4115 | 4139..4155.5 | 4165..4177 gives -0.86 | 0.585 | 0.733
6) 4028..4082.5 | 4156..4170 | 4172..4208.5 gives 0.28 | 0.697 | 0.728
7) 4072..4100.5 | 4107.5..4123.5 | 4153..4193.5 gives 0.29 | 0.647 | 0.724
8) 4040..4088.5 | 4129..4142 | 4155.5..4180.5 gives 0.45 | 0.712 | 0.713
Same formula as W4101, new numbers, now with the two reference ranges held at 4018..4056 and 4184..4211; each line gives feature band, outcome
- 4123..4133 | -0.2 angstroms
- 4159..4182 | 0.9 angstroms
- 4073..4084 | 0.4 angstroms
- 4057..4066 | -0.2 angstroms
